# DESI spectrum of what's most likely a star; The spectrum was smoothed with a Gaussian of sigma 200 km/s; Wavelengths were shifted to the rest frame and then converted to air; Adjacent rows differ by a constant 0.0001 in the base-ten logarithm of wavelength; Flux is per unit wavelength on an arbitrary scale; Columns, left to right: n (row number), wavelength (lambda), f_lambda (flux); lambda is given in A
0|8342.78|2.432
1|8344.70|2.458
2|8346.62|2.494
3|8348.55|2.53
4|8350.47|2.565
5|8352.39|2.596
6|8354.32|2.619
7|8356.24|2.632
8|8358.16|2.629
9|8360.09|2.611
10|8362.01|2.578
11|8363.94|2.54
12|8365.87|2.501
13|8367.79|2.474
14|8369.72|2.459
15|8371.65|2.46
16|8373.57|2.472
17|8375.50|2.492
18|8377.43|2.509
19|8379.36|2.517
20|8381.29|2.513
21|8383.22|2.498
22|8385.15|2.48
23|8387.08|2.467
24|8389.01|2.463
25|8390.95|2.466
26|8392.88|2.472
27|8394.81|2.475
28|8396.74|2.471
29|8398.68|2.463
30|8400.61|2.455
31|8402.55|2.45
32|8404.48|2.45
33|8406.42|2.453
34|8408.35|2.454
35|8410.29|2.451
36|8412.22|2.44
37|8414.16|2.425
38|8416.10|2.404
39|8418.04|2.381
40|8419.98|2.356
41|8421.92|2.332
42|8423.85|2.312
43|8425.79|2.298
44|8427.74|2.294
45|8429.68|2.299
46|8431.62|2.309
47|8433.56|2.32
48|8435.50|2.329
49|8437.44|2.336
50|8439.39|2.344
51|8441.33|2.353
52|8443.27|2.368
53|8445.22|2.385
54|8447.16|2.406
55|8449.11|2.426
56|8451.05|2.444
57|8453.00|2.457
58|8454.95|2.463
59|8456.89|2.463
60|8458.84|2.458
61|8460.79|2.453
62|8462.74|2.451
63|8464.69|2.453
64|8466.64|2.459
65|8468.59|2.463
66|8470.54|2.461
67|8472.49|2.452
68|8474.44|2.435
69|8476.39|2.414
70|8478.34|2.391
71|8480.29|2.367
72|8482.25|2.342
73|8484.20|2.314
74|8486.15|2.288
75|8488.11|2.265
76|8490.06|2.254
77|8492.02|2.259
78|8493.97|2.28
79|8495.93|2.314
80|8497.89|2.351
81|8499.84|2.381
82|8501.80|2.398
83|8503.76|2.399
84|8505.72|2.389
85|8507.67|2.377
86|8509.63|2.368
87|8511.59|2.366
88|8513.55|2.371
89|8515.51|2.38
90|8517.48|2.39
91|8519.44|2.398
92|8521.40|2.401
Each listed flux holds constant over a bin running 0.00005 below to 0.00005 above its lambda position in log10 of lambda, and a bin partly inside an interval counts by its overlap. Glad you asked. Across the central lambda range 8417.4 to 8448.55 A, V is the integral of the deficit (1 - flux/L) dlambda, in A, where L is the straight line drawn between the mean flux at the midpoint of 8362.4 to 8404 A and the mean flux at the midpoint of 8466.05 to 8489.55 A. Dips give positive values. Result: 1.2 A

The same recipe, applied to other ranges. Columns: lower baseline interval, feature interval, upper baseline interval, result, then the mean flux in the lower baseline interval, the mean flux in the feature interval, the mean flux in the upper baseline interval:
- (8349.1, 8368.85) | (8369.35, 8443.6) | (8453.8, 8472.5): 3.04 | 2.57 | 2.42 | 2.46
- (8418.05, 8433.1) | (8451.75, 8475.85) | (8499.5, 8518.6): -1.10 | 2.32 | 2.45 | 2.38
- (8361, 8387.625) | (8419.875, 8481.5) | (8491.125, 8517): 0.56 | 2.5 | 2.39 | 2.36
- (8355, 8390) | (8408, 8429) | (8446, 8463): 0.88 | 2.52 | 2.37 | 2.45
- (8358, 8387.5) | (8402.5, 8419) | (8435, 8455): 0.09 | 2.51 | 2.43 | 2.39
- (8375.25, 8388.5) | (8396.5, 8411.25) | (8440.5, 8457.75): 0.09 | 2.5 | 2.45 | 2.42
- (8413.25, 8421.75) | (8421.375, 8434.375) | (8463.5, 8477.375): 0.48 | 2.38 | 2.31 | 2.45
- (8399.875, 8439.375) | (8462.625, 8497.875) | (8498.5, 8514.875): 0.18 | 2.38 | 2.37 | 2.38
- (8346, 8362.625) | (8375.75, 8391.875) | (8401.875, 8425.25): 0.05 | 2.59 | 2.49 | 2.41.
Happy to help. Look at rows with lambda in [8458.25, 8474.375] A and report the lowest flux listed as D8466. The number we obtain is 2.451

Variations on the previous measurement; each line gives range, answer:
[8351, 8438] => 2.294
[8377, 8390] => 2.463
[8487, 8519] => 2.254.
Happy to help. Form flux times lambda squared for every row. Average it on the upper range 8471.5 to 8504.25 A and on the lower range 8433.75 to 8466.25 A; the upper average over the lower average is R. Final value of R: 0.98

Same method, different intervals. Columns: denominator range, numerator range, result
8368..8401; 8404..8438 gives 0.96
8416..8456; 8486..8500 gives 0.98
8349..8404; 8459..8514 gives 0.97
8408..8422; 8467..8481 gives 1.02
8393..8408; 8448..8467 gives 1.01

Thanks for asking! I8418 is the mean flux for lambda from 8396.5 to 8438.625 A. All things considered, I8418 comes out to 2.38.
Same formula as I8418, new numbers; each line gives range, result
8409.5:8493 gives 2.38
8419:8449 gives 2.34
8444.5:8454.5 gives 2.43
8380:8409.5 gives 2.47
